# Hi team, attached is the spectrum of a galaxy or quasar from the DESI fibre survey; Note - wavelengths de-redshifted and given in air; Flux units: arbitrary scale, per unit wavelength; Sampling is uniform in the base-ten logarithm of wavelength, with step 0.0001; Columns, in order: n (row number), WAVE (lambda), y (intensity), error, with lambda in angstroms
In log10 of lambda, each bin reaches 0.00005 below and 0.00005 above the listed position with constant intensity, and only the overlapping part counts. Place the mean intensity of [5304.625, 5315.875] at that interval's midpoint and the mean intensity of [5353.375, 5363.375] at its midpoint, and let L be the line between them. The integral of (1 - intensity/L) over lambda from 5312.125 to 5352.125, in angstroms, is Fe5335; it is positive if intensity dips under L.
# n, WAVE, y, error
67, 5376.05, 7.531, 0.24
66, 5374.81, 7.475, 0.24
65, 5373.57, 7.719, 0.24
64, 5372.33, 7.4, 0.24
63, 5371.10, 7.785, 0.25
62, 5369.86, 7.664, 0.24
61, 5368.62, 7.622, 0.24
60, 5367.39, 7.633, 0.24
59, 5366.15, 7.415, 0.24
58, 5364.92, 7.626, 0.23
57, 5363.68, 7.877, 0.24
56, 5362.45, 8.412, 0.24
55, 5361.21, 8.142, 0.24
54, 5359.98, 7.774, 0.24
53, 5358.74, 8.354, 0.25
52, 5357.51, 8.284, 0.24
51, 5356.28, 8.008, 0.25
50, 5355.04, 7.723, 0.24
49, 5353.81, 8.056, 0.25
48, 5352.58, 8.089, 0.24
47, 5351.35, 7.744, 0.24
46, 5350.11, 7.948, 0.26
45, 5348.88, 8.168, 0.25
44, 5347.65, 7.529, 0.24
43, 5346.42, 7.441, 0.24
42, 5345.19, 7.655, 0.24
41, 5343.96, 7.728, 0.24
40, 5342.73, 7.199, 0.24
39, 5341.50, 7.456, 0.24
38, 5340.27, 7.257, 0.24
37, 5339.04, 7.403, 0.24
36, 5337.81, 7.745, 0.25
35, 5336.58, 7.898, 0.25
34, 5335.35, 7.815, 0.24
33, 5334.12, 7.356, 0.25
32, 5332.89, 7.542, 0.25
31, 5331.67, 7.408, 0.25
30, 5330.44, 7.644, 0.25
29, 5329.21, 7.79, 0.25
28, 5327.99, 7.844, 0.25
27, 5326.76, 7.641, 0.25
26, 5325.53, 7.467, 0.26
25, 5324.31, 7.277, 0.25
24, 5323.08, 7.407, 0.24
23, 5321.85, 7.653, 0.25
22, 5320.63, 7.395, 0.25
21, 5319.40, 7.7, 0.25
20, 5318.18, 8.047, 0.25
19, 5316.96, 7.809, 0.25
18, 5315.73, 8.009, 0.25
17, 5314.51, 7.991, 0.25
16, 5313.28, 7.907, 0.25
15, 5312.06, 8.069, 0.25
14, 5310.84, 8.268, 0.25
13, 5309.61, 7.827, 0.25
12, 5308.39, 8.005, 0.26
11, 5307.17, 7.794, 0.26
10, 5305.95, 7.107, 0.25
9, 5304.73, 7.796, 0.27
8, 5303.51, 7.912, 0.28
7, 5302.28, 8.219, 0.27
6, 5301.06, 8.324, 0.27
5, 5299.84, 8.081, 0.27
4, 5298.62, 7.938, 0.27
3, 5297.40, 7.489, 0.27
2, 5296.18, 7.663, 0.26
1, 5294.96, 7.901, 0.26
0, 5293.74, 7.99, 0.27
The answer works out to 1.6 angstroms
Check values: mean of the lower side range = 7.88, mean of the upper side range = 8.09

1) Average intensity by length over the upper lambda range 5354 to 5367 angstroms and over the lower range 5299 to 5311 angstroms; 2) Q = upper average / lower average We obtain 1.01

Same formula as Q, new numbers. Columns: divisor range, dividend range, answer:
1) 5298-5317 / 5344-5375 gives 0.99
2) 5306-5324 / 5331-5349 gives 0.97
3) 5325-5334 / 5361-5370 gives 1.02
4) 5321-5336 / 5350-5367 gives 1.05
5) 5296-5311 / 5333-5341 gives 0.96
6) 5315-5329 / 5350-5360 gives 1.04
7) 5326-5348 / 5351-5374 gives 1.04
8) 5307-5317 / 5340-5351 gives 0.95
